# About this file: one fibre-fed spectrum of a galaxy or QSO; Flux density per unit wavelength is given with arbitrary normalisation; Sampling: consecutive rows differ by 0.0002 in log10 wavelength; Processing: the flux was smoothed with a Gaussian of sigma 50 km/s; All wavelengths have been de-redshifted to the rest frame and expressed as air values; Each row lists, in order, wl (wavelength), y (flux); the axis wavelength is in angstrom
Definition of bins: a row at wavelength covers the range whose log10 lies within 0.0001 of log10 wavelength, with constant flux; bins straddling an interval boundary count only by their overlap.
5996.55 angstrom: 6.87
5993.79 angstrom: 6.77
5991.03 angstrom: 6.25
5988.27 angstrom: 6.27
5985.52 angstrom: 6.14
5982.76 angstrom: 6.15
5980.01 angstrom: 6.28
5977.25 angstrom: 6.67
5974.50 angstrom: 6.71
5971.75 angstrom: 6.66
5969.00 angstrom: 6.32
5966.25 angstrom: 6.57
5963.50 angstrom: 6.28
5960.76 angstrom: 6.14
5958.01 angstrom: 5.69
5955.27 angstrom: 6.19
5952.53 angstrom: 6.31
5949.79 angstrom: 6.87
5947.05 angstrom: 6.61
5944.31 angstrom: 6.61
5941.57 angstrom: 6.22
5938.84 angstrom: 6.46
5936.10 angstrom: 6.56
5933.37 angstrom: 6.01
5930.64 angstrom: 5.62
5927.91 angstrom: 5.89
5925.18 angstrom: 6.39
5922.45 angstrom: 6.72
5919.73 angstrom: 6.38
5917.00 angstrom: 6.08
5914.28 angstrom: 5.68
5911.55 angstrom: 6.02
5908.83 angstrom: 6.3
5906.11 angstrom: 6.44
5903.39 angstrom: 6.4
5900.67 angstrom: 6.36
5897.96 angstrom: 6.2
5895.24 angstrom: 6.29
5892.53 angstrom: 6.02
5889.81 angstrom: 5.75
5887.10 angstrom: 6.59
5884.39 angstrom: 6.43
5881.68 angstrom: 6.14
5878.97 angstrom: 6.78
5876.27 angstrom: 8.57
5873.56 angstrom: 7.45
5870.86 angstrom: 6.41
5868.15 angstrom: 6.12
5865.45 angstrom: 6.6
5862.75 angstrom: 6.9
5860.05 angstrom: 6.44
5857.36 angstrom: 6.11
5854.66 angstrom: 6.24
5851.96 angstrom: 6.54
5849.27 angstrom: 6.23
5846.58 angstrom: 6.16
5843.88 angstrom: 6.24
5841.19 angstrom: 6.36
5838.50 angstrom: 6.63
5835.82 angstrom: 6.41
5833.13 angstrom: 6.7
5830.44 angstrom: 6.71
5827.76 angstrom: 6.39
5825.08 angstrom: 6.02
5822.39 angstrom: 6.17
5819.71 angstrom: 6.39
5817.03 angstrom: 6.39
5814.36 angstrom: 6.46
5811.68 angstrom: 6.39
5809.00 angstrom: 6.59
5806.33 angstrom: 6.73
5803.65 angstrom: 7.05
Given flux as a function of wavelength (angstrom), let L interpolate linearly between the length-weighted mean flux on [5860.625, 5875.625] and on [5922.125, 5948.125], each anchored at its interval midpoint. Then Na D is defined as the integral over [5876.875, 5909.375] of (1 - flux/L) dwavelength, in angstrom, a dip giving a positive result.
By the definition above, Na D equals 1.1 angstrom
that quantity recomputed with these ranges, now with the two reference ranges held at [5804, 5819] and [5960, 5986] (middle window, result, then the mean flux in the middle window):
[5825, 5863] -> 0.6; 6.41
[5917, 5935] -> 0.8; 6.17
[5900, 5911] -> 0.2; 6.35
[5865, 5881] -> -1.2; 6.97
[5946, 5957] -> -0.1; 6.47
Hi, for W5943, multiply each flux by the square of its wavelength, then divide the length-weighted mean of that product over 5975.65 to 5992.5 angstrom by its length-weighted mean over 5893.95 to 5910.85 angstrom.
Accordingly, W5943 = 1.02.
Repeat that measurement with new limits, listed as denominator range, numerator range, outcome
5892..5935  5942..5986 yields 1.05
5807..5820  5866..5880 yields 1.11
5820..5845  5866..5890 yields 1.07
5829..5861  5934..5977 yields 1.04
